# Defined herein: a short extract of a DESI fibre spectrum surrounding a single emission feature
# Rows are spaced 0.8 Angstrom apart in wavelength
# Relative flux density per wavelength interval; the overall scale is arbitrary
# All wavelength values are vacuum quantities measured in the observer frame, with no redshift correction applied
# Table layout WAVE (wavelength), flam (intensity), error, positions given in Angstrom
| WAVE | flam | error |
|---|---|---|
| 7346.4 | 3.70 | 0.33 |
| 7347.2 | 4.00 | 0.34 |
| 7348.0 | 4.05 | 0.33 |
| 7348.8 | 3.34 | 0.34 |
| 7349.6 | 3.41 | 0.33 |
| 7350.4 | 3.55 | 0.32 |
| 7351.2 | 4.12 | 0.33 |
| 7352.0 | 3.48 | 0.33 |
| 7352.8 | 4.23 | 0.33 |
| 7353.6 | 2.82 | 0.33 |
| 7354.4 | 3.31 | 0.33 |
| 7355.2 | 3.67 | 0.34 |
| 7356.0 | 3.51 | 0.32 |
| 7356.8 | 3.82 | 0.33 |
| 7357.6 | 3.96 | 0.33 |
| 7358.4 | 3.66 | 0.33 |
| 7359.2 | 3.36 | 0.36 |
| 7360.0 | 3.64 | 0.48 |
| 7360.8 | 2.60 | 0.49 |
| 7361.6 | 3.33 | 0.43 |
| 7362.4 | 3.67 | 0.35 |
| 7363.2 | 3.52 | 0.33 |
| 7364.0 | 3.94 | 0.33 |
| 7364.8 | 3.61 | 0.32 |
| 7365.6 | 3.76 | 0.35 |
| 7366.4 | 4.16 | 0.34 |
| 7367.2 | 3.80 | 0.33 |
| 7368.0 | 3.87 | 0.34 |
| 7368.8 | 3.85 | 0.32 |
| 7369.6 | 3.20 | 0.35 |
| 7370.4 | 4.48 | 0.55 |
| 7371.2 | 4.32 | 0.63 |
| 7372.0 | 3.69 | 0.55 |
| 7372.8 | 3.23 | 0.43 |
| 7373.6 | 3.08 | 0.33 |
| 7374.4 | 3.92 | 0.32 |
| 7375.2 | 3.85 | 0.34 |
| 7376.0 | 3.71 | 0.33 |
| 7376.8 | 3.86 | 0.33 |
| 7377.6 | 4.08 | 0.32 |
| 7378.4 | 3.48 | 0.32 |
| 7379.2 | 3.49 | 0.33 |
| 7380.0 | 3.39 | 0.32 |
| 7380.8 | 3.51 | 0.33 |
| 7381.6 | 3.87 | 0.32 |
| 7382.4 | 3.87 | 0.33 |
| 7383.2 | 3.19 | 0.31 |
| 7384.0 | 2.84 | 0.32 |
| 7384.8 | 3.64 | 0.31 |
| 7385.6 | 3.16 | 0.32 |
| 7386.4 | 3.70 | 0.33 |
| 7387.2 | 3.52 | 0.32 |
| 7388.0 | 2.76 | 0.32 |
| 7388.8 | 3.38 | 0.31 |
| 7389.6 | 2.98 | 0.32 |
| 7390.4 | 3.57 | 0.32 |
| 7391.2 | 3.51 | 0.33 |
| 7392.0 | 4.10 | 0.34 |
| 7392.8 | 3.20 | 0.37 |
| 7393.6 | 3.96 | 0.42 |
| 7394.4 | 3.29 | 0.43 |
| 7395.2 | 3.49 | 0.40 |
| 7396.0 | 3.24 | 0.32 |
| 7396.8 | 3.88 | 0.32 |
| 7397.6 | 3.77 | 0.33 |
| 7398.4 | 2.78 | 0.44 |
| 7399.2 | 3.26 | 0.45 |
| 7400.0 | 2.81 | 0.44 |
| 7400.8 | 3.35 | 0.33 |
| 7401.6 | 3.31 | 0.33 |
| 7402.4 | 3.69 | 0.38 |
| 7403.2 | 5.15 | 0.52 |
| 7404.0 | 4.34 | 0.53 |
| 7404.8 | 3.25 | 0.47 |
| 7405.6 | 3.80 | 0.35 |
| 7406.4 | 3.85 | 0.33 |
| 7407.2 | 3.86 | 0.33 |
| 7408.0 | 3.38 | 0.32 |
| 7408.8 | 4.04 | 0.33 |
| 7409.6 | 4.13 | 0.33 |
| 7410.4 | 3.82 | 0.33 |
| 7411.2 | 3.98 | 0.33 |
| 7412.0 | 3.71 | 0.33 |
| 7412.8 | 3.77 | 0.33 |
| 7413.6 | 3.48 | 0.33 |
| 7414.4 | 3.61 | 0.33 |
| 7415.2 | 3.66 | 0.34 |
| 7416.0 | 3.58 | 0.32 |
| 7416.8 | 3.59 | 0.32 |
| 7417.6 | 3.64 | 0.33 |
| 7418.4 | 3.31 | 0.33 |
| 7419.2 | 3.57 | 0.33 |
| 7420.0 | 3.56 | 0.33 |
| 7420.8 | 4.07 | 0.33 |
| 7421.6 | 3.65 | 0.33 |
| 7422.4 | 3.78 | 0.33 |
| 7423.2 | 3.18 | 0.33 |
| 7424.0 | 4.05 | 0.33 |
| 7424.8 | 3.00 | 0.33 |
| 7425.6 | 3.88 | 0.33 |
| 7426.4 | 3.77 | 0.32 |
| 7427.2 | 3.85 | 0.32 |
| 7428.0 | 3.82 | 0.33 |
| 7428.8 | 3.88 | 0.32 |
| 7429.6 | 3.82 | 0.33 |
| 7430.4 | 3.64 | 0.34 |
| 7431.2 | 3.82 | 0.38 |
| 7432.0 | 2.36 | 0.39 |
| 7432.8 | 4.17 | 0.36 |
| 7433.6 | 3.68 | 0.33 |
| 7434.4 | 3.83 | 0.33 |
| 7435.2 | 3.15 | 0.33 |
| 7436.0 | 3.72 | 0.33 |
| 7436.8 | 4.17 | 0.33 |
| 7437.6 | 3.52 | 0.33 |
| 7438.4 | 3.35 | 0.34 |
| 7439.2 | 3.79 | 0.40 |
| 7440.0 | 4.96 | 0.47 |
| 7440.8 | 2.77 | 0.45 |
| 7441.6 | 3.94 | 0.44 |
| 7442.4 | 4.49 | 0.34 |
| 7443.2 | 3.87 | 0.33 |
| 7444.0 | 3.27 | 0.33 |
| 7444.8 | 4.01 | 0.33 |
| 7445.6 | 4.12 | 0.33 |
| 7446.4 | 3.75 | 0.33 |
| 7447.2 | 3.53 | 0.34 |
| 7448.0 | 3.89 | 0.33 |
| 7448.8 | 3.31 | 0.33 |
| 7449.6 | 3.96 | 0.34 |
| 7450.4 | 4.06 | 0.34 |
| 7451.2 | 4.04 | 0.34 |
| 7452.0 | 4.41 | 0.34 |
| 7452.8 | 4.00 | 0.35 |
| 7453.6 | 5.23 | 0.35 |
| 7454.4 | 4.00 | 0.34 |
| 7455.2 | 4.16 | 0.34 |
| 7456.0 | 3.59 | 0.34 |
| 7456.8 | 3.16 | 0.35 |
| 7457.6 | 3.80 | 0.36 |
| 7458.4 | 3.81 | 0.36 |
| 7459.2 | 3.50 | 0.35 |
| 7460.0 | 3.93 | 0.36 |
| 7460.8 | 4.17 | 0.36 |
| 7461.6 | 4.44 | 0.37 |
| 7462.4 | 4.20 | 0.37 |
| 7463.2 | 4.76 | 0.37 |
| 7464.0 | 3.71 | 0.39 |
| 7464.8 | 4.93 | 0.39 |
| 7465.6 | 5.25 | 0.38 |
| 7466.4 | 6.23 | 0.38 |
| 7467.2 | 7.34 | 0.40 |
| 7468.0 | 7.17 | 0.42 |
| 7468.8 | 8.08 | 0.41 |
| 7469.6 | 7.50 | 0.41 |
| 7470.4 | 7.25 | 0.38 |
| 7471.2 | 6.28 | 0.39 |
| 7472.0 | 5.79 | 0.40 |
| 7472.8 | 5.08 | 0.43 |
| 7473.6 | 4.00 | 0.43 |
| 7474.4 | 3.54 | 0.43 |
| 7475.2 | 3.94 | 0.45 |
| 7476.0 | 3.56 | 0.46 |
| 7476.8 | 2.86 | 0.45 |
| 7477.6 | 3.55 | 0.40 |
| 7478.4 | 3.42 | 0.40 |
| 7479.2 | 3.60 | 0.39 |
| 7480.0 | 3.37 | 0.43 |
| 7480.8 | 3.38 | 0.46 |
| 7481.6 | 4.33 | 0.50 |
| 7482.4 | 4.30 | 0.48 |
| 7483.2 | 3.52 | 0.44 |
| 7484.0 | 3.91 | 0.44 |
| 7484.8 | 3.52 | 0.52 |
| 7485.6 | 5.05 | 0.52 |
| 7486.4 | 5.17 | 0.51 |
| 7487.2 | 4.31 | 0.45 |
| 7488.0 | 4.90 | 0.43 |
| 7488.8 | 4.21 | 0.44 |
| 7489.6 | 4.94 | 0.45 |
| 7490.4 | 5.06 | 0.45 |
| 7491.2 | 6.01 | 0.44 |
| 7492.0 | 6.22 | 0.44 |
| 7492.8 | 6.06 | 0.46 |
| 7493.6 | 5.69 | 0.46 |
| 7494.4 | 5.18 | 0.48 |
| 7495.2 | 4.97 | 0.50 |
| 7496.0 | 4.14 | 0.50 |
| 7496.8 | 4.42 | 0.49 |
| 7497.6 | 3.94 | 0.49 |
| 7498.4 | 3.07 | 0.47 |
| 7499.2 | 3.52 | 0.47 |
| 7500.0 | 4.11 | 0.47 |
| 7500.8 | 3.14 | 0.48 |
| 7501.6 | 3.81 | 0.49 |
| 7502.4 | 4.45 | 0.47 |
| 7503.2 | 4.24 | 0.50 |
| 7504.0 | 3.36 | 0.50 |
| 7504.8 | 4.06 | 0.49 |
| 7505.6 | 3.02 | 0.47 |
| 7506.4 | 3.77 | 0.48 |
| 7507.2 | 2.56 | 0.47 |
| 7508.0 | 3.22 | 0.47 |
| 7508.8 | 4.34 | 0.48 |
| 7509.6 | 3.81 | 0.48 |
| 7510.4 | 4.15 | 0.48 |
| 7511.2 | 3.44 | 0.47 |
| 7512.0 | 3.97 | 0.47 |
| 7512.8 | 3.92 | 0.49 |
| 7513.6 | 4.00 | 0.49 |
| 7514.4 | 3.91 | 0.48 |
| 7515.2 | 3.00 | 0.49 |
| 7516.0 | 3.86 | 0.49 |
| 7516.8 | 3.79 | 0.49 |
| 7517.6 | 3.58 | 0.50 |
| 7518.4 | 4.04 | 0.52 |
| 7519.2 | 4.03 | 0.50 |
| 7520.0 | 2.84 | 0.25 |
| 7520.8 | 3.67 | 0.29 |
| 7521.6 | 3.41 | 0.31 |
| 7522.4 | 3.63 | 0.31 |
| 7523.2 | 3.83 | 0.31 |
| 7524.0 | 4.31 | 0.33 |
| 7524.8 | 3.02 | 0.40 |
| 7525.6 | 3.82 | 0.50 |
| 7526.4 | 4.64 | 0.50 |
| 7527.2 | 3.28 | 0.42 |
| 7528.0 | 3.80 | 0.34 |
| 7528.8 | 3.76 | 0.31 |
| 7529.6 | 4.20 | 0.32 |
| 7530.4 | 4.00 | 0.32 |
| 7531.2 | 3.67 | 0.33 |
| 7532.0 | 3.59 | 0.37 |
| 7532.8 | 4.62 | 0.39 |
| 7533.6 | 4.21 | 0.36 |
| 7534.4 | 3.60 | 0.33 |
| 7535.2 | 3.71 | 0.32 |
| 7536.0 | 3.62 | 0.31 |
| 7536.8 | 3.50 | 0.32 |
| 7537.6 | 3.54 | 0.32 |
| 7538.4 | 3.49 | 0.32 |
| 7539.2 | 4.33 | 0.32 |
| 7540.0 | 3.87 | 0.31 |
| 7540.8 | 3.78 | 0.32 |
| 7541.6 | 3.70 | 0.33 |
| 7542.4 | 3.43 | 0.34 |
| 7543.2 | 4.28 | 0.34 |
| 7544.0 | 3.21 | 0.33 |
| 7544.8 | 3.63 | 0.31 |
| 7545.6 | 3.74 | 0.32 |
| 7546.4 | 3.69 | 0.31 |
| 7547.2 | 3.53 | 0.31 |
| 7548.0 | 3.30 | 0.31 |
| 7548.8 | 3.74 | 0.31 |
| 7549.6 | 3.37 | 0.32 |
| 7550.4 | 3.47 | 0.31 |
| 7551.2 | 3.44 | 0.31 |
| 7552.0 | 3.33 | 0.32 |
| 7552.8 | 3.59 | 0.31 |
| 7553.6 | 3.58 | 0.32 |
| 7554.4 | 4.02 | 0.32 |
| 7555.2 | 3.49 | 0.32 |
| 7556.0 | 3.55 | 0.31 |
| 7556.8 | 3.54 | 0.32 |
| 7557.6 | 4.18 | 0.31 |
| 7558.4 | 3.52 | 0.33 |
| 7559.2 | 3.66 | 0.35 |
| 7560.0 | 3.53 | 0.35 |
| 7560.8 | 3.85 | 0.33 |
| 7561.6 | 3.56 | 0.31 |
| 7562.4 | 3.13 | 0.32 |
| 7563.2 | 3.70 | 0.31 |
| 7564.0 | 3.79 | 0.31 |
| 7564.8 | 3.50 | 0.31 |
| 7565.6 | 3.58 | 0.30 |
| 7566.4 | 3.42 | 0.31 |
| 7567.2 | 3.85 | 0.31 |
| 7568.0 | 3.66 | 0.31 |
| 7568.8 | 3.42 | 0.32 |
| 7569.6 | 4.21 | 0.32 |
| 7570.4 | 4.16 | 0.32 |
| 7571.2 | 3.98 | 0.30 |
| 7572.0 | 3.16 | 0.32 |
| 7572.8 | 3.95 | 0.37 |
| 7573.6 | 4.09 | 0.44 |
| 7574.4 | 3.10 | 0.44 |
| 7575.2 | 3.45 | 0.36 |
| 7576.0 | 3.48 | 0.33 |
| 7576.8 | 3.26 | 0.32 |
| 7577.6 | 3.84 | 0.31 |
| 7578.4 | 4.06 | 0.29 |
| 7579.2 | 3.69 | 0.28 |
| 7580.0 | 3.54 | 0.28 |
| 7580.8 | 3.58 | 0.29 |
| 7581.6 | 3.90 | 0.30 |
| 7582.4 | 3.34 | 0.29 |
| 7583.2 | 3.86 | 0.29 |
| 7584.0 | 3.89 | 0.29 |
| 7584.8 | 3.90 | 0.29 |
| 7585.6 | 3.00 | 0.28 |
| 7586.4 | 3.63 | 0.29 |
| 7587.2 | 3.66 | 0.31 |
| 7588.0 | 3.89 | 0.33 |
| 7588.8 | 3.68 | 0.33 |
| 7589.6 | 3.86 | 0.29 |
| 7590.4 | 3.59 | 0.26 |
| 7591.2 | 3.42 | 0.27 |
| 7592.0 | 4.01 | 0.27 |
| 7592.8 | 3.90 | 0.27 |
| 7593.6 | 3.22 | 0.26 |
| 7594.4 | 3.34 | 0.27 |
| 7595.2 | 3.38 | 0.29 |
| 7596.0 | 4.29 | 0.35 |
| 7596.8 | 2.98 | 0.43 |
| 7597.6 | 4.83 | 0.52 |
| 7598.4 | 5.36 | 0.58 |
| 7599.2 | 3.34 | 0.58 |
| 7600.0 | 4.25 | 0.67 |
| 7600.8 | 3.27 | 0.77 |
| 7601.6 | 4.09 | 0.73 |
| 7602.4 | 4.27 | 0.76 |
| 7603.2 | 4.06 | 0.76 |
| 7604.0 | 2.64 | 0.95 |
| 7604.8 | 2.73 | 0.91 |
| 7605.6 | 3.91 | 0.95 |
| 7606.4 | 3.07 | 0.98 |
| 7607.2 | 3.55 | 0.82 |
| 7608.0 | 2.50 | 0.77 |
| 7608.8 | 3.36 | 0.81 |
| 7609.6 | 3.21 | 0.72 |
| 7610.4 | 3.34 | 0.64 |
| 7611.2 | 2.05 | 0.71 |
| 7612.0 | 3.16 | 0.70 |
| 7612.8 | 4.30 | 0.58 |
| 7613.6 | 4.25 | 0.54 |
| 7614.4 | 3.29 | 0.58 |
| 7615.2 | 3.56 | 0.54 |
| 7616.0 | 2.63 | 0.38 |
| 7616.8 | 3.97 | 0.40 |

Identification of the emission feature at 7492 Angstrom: [N II]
